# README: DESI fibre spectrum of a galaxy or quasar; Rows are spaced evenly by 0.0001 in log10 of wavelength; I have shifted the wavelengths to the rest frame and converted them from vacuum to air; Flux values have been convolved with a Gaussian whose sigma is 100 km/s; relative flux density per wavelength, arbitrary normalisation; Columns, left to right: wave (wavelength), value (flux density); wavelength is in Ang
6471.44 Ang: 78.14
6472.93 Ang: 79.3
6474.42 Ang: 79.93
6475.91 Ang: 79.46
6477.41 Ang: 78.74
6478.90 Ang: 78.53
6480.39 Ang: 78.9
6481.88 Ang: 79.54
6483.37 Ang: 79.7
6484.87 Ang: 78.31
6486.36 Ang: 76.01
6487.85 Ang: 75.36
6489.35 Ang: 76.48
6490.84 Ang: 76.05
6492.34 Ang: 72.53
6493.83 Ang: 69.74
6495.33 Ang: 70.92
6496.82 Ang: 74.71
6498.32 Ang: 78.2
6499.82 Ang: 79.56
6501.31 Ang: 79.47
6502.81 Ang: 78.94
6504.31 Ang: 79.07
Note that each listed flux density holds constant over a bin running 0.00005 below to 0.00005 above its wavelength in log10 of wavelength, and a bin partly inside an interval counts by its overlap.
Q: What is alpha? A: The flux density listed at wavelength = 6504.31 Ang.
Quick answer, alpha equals 79.07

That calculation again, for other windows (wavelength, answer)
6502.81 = 78.94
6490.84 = 76.05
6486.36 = 76.01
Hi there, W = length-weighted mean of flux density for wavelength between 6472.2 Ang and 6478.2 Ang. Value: 79.3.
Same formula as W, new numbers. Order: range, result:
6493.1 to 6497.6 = 71.8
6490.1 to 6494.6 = 72.7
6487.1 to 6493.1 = 75.1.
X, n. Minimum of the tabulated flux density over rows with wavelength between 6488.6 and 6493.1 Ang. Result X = 72.53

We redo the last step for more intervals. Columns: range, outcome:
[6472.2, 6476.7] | 79.3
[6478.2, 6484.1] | 78.53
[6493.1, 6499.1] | 69.74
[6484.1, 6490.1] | 75.36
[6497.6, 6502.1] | 78.2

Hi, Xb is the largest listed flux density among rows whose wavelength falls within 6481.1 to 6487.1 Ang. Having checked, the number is 79.7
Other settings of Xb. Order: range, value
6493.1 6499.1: 78.2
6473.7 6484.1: 79.93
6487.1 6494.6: 76.48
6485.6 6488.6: 76.01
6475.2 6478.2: 79.46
